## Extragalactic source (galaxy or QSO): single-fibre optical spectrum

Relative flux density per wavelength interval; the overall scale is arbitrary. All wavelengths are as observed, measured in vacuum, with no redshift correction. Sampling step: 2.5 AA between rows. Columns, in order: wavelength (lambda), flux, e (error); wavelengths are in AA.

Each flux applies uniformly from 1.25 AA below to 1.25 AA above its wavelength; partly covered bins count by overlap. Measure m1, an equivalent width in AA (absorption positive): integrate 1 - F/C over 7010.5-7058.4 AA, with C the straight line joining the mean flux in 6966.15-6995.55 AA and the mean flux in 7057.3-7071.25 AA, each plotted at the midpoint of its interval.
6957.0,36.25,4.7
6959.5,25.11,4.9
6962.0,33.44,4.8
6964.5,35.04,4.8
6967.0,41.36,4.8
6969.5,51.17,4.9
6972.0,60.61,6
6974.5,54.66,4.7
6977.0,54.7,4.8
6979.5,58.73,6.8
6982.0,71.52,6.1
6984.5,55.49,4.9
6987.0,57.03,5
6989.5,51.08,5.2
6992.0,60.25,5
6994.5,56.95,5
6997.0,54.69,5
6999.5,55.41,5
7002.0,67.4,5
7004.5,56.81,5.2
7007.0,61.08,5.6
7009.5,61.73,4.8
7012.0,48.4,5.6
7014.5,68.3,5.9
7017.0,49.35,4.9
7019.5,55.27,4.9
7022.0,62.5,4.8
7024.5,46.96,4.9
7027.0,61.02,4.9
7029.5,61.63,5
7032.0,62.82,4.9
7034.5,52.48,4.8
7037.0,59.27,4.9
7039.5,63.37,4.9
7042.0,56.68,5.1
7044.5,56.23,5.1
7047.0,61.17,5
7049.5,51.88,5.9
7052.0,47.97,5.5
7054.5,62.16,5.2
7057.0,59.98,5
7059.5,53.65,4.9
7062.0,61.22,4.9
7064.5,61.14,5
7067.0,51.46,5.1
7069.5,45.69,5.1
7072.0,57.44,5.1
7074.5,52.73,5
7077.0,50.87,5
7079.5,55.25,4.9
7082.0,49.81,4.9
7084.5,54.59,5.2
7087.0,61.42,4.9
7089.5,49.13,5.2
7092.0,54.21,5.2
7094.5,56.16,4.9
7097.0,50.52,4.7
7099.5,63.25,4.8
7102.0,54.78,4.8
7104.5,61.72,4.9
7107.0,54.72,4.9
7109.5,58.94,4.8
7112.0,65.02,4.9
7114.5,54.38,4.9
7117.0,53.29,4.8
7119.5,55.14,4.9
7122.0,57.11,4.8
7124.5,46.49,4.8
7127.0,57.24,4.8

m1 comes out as -1.5 AA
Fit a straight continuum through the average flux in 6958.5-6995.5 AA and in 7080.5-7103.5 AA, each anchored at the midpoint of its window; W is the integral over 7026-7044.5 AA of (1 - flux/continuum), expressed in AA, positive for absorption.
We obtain -2.17 AA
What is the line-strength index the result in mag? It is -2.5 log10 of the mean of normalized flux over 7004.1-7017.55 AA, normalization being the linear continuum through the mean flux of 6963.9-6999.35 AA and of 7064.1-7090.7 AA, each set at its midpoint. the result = -0.07 mag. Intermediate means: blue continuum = 54.9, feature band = 58.1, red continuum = 53.4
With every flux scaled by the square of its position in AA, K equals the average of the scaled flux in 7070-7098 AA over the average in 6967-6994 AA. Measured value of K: 1.0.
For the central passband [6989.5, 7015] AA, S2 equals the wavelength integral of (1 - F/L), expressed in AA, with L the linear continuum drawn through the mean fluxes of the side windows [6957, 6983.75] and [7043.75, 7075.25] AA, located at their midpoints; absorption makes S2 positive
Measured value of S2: -3.8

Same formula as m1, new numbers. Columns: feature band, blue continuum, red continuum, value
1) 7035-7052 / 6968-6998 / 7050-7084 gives -0.6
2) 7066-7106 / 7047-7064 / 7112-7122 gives 1.4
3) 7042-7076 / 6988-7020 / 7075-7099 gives -0.3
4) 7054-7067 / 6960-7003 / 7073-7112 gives -0.9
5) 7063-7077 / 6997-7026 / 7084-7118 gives 0.8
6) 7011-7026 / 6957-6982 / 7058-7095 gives -1.5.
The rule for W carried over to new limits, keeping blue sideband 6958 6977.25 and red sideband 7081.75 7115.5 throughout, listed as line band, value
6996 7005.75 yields -2.4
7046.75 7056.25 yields -0.6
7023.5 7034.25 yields -1.7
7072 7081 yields 0.1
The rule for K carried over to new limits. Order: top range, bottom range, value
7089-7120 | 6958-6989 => 1.18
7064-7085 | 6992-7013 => 0.93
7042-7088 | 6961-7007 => 1.04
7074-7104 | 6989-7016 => 0.96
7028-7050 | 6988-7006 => 1.03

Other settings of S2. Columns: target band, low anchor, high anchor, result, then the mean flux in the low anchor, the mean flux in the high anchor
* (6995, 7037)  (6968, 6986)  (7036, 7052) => -0.3 AA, 57.9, 57.3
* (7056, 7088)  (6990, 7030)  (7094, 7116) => 1.6 AA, 57.8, 57.7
